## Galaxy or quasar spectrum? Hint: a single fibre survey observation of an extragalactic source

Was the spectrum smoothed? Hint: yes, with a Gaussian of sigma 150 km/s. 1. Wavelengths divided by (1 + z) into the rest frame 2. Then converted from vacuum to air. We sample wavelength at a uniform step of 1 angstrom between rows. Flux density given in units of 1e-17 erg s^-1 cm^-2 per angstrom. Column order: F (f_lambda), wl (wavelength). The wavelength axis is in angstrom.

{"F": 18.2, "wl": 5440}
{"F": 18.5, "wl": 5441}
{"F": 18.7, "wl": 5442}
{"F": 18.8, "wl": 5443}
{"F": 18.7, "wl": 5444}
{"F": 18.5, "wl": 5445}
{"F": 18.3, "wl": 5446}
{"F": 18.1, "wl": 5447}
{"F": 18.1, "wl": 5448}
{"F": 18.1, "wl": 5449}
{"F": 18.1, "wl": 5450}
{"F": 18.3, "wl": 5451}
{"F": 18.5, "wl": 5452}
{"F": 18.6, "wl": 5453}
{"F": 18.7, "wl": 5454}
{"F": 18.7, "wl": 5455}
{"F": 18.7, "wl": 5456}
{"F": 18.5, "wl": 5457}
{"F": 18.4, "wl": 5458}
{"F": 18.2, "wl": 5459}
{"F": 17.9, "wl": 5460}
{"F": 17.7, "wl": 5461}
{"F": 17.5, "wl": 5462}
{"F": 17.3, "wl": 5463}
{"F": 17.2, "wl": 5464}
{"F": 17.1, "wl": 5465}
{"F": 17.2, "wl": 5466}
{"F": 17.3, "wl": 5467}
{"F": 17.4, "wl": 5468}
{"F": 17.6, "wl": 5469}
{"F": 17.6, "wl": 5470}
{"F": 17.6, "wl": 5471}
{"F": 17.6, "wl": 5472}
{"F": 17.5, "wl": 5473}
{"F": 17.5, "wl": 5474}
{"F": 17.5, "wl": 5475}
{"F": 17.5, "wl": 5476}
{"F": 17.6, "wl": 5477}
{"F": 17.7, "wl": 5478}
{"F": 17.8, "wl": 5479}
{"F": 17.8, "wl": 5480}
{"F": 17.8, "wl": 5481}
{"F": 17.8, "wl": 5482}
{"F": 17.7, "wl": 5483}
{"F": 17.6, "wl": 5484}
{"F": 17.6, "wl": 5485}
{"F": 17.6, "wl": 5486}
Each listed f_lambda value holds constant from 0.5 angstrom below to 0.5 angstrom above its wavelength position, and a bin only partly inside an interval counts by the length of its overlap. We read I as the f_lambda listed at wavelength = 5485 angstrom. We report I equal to 17.6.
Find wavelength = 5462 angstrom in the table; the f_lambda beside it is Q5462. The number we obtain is 17.5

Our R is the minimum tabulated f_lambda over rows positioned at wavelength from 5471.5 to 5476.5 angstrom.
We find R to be 17.5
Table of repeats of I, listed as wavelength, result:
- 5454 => 18.7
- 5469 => 17.6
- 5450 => 18.1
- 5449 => 18.1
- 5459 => 18.2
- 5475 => 17.5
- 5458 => 18.4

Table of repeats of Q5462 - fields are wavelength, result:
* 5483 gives 17.7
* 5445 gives 18.5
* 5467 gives 17.3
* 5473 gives 17.5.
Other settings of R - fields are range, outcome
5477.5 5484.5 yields 17.6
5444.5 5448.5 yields 18.1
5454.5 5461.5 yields 17.7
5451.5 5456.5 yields 18.5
